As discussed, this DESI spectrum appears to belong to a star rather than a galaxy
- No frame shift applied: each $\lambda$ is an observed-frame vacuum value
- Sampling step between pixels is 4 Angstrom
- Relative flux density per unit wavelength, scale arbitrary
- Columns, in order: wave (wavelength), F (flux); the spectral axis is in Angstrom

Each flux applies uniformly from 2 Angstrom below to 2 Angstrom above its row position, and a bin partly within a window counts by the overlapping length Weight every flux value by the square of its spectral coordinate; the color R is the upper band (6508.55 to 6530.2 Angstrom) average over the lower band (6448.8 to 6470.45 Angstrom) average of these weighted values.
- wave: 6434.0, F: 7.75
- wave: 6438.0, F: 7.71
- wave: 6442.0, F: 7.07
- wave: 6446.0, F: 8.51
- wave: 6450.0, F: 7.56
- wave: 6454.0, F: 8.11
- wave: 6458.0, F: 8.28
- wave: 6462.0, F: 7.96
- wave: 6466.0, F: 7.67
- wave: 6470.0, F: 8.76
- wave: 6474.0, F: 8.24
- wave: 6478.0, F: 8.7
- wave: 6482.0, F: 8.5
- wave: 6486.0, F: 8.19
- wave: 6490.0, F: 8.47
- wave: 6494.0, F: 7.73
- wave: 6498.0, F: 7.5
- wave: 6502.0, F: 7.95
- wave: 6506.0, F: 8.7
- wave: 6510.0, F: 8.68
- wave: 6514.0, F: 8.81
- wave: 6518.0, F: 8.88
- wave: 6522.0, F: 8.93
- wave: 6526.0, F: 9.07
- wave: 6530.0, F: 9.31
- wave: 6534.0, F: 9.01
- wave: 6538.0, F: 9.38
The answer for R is 1.1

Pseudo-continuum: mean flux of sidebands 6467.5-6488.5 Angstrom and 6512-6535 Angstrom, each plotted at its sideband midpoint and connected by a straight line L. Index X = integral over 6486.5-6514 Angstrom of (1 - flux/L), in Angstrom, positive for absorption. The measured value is 1.6 Angstrom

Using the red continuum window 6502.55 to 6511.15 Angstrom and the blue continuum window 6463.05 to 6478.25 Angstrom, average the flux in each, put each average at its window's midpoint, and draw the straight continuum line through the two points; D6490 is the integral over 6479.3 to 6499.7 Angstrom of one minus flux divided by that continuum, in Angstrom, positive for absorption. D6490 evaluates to 0.8 Angstrom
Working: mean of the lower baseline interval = 8.28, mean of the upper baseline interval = 8.57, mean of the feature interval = 8.11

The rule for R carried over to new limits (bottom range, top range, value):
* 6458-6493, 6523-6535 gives 1.12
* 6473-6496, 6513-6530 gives 1.09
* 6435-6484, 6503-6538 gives 1.12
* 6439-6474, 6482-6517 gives 1.05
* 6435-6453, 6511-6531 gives 1.19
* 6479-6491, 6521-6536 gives 1.10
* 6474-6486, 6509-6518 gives 1.05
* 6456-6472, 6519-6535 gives 1.13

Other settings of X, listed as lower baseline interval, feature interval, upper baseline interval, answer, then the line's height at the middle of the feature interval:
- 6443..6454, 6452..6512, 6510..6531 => 1.3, 8.42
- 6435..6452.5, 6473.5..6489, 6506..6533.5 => -0.2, 8.32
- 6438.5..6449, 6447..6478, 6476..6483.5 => 0.2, 8.2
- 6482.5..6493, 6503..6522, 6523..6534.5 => 0.1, 8.8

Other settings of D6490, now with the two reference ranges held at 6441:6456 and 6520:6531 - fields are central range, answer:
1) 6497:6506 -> 0.8 Angstrom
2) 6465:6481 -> -0.3 Angstrom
